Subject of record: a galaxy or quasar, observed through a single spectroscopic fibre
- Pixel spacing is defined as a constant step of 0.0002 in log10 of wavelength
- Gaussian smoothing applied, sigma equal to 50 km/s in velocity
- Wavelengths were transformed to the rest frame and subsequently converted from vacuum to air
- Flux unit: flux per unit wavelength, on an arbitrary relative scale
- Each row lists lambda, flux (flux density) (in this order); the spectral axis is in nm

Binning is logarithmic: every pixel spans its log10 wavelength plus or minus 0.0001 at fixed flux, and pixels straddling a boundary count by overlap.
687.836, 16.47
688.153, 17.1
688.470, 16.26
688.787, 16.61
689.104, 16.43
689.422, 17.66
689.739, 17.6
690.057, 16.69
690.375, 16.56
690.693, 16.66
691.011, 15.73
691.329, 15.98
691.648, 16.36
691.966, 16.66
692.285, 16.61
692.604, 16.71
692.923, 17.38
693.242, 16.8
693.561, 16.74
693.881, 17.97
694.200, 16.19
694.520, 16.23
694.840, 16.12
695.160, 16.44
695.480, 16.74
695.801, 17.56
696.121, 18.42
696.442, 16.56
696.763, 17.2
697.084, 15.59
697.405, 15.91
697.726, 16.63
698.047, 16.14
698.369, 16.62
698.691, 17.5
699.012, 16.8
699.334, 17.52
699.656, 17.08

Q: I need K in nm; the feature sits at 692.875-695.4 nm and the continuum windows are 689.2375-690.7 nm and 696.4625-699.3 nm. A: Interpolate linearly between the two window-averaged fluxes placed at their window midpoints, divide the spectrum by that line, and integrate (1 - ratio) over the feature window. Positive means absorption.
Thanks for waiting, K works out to 0.02 nm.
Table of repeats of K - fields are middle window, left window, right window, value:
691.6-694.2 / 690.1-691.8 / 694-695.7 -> -0.084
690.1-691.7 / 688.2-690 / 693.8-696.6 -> 0.059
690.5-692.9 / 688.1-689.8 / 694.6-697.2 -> 0.060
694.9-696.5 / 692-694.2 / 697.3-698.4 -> -0.050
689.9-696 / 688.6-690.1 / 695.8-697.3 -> 0.122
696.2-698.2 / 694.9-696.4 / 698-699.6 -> 0.076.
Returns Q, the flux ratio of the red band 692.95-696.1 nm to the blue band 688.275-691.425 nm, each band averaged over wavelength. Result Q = 1.0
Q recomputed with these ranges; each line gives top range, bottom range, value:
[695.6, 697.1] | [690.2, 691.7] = 1.06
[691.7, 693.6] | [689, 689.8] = 0.97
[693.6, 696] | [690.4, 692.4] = 1.03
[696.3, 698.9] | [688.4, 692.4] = 1.00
